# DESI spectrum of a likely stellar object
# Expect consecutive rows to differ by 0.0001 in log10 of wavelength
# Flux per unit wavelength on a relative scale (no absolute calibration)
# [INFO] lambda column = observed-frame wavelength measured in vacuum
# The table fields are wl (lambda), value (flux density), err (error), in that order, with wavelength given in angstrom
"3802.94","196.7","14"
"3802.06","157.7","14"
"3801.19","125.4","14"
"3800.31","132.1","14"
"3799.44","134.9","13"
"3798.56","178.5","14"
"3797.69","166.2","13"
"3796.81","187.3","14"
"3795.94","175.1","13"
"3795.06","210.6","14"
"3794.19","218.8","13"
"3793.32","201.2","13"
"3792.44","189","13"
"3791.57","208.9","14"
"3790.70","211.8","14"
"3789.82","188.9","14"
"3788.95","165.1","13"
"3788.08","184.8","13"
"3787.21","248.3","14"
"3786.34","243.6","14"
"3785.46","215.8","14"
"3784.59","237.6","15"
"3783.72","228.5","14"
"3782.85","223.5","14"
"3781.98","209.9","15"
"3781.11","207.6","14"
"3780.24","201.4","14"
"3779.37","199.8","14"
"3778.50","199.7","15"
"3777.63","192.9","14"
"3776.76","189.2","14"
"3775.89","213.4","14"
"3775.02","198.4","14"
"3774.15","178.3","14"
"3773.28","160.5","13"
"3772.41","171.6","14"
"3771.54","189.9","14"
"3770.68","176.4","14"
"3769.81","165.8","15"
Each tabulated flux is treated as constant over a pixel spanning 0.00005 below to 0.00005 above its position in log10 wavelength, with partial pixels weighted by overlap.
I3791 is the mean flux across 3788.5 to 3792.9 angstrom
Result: 193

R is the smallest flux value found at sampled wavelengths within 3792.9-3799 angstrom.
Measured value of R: 166.2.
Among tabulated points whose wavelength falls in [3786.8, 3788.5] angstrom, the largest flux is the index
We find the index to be 248.3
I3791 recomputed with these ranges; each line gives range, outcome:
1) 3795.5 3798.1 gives 176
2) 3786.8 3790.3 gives 197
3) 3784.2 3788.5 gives 226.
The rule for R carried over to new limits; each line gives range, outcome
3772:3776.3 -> 160.5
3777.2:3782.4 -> 192.9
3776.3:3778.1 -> 189.2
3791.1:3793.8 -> 189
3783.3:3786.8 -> 215.8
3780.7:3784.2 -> 207.6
